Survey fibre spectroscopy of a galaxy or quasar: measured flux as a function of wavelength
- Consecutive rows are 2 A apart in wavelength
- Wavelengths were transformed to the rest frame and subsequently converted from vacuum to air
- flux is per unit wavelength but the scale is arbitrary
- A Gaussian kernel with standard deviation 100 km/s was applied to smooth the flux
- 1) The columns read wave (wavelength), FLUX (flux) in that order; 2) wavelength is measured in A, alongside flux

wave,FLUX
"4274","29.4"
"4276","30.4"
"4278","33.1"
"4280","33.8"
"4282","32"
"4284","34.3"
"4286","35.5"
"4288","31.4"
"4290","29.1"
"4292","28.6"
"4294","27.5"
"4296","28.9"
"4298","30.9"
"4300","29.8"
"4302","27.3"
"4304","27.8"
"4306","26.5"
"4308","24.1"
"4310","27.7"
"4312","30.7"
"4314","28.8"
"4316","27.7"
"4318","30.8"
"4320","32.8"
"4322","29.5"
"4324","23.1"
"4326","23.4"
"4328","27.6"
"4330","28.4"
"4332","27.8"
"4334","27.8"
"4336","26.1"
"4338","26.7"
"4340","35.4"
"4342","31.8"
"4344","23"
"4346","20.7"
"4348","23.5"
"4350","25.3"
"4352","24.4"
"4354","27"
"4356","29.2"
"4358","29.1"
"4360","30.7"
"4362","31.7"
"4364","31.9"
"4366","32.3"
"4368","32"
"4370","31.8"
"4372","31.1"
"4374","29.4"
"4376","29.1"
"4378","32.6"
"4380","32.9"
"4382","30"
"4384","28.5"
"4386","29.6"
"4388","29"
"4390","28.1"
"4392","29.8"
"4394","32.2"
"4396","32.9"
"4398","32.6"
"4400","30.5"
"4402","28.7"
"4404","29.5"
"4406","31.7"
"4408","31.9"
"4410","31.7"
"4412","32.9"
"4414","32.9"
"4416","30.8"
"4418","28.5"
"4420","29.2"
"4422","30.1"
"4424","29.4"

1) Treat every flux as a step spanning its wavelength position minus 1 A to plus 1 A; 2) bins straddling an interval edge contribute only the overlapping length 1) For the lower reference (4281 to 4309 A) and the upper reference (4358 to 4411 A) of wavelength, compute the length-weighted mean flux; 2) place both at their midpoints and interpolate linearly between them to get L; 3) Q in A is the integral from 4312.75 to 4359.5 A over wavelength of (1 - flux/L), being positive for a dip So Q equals 4.2 A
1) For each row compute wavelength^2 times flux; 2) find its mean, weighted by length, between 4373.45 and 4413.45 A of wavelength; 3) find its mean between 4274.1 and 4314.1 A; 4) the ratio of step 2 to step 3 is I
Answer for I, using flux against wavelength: 1.08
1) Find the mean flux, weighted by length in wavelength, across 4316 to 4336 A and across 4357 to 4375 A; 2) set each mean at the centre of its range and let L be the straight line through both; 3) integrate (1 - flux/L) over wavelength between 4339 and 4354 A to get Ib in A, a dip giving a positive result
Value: 1.59 A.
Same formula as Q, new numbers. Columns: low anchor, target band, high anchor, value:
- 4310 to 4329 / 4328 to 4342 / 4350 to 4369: -0.04 A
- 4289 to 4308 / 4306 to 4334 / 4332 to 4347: -0.02 A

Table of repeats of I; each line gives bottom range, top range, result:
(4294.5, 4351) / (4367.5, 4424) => 1.15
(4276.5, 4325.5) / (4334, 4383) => 1.01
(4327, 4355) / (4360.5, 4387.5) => 1.17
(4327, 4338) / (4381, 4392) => 1.09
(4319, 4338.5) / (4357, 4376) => 1.15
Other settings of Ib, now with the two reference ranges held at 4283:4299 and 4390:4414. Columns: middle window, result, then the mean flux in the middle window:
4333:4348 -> 1.9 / 27.1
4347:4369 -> 1.6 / 28.8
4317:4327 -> 1.0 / 27.9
